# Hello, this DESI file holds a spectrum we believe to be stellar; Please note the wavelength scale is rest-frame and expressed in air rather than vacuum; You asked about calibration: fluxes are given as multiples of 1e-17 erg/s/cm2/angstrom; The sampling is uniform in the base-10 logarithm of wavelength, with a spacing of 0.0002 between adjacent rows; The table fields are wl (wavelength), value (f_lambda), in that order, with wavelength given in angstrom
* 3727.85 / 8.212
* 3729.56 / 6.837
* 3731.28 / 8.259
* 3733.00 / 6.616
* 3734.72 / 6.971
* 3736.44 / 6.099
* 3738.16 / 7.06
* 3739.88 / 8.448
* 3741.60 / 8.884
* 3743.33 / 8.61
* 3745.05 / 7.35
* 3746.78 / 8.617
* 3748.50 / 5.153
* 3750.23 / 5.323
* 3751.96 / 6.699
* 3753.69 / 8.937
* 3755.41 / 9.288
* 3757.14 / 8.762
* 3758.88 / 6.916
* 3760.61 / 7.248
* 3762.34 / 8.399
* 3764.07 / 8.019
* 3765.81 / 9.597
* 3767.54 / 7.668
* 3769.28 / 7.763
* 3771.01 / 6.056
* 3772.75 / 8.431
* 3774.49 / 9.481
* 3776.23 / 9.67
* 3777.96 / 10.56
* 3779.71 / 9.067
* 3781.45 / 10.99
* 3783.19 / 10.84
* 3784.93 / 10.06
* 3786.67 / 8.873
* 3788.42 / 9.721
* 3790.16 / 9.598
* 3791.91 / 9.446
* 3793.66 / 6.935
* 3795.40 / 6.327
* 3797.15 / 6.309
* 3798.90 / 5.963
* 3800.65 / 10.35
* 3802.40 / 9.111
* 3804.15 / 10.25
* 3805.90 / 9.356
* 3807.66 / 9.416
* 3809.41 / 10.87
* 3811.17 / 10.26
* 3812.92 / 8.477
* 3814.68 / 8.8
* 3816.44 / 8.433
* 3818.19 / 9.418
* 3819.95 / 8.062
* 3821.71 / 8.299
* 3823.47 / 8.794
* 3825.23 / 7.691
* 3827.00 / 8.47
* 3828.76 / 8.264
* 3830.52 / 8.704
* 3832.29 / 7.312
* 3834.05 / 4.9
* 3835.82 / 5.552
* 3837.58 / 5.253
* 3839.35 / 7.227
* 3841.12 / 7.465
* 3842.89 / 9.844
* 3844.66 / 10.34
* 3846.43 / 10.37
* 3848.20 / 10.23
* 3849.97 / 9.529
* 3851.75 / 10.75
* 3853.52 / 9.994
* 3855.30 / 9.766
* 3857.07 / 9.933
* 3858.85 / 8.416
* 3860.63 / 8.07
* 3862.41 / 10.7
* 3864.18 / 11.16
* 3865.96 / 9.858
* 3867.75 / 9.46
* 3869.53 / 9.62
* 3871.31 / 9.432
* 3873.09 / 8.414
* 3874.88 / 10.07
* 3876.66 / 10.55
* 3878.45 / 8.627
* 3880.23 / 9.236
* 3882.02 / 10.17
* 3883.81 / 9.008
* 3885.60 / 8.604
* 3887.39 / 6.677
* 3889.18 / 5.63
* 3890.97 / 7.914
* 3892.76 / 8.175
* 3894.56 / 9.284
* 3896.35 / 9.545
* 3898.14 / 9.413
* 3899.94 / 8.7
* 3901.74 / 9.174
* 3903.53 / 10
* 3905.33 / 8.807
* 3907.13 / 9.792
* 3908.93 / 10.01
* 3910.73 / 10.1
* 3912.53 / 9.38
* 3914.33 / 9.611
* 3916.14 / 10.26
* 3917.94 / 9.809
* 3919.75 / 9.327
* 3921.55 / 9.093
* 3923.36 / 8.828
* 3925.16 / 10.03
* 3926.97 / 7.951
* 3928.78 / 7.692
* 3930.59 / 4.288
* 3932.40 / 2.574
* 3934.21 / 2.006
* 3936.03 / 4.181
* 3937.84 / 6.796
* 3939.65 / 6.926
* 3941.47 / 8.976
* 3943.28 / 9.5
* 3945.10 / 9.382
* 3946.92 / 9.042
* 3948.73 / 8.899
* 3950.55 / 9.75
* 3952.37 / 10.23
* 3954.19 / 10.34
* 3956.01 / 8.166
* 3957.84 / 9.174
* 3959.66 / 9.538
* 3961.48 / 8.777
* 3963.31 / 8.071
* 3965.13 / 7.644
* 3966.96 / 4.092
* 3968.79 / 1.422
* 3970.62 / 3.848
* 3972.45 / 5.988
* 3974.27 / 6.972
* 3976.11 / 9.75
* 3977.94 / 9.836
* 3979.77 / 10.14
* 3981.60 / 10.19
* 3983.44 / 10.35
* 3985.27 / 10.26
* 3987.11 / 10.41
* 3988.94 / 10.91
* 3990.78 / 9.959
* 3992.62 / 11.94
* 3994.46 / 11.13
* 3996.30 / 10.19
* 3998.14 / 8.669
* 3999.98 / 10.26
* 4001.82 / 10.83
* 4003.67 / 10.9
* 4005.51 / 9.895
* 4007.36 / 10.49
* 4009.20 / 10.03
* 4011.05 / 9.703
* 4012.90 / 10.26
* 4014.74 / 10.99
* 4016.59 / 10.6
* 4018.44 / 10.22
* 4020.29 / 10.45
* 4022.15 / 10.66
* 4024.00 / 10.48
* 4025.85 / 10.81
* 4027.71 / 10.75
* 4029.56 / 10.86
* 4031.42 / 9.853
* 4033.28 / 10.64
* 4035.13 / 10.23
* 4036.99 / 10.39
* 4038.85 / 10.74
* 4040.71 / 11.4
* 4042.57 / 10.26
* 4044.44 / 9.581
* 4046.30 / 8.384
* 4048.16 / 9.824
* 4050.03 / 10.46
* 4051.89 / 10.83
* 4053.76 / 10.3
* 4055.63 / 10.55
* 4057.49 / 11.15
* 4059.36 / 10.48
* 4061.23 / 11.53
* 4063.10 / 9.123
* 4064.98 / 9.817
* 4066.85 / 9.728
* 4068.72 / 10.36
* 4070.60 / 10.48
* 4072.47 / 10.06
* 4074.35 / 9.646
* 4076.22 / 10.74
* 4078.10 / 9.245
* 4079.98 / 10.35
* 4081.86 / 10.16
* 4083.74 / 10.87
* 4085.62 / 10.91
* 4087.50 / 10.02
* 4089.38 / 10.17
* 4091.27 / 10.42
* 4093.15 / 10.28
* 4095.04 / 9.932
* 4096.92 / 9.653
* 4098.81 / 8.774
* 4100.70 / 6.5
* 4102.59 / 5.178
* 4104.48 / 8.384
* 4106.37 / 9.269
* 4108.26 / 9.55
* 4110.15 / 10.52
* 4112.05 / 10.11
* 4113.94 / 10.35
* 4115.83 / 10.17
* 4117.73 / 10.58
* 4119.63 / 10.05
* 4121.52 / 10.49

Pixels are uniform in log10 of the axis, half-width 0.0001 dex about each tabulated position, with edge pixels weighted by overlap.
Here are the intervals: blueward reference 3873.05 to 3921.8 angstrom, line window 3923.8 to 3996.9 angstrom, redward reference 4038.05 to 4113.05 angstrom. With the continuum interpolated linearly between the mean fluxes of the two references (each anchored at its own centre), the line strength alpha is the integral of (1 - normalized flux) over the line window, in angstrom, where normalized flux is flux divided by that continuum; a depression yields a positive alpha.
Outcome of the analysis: 9.5 angstrom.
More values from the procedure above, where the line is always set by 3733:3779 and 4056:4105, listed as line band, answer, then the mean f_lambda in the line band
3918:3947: 5.25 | 7.31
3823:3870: -2.02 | 8.8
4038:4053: -0.94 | 10.2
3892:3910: -1.15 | 9.31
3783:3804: -1.27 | 8.61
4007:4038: -3.24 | 10.4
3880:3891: 0.66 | 8.13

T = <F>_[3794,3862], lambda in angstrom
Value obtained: 8.6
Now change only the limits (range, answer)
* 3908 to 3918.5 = 9.86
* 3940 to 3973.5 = 7.91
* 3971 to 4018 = 9.96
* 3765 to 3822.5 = 8.92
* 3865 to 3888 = 9.24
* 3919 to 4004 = 8.4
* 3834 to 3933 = 8.88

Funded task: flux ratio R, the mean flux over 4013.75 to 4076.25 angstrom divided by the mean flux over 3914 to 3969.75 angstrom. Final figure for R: 1.33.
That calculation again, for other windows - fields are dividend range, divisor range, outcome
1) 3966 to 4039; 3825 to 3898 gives 1.10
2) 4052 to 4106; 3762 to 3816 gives 1.10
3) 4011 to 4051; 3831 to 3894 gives 1.18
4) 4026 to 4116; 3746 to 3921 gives 1.13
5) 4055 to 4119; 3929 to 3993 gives 1.23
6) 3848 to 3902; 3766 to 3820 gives 1.03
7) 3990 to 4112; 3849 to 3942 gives 1.16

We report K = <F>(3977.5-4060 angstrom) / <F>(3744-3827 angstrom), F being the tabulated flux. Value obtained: 1.2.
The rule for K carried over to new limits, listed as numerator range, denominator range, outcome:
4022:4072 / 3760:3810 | 1.17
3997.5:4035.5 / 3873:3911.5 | 1.15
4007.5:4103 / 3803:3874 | 1.13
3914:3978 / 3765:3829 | 0.87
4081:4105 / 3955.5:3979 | 1.30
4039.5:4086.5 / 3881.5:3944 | 1.25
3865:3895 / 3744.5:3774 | 1.15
